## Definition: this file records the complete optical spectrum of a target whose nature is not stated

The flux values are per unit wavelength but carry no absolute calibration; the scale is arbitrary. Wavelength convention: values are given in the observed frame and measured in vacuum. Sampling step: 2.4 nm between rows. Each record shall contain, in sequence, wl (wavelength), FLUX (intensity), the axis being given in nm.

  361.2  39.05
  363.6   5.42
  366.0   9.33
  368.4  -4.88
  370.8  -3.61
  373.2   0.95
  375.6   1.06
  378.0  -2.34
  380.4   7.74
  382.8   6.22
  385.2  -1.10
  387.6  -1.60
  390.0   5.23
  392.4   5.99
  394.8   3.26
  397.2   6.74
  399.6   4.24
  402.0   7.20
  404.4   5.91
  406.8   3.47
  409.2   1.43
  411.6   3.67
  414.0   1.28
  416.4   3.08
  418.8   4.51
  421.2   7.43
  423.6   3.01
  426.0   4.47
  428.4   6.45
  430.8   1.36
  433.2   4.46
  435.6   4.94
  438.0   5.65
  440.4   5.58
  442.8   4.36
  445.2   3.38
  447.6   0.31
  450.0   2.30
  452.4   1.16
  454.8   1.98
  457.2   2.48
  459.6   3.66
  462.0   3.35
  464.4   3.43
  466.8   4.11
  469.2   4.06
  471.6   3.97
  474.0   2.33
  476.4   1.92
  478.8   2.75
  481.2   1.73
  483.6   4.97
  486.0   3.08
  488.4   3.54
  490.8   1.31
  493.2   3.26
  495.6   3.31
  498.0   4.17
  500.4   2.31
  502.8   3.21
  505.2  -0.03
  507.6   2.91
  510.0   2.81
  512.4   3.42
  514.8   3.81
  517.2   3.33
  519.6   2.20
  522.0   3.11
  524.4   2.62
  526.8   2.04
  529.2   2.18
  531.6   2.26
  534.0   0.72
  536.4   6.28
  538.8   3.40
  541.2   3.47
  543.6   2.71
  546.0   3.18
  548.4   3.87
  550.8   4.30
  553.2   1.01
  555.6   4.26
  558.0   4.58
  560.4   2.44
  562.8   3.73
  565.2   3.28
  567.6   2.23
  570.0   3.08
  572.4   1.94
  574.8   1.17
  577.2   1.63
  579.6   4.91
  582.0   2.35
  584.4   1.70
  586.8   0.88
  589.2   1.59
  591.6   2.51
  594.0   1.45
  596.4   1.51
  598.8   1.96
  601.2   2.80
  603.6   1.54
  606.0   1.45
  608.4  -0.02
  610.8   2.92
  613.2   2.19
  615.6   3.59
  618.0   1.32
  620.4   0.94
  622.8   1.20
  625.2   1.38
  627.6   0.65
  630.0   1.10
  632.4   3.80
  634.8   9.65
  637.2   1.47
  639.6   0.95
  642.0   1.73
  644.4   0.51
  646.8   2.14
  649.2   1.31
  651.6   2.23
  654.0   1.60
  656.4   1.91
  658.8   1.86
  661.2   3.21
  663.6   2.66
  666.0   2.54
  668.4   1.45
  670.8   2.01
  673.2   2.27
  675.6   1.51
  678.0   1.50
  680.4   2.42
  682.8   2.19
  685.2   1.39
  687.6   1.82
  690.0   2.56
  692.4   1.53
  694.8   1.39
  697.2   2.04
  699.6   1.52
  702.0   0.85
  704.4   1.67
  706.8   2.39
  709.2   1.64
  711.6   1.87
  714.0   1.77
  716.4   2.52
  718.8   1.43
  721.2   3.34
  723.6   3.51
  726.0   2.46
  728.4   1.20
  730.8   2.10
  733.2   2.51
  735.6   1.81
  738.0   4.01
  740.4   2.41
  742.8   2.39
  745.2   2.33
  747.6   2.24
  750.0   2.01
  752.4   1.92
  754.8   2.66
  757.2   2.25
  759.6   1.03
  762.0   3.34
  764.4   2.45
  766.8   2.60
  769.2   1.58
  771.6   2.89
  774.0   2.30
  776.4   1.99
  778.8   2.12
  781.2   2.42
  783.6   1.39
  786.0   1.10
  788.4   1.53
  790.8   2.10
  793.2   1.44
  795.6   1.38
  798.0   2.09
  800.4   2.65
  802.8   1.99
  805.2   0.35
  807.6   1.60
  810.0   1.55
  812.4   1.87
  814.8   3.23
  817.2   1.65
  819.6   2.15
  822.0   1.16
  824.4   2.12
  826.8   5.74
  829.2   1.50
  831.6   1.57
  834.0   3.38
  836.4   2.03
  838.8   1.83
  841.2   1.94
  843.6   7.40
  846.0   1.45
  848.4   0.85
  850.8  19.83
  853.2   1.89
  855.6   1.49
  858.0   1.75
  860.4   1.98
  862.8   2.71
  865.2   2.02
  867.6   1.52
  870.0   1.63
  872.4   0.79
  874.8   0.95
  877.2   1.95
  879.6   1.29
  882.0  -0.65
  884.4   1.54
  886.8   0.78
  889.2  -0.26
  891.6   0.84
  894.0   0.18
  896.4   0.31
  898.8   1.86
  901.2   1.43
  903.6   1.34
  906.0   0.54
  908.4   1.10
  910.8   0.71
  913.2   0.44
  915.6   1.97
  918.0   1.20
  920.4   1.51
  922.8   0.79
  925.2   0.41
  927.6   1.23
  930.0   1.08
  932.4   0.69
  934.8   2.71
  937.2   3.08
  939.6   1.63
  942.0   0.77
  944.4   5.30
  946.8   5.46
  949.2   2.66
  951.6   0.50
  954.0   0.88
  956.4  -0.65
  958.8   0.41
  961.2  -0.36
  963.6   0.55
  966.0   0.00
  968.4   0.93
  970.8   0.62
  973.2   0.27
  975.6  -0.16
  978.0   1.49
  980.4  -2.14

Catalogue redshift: 0.700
